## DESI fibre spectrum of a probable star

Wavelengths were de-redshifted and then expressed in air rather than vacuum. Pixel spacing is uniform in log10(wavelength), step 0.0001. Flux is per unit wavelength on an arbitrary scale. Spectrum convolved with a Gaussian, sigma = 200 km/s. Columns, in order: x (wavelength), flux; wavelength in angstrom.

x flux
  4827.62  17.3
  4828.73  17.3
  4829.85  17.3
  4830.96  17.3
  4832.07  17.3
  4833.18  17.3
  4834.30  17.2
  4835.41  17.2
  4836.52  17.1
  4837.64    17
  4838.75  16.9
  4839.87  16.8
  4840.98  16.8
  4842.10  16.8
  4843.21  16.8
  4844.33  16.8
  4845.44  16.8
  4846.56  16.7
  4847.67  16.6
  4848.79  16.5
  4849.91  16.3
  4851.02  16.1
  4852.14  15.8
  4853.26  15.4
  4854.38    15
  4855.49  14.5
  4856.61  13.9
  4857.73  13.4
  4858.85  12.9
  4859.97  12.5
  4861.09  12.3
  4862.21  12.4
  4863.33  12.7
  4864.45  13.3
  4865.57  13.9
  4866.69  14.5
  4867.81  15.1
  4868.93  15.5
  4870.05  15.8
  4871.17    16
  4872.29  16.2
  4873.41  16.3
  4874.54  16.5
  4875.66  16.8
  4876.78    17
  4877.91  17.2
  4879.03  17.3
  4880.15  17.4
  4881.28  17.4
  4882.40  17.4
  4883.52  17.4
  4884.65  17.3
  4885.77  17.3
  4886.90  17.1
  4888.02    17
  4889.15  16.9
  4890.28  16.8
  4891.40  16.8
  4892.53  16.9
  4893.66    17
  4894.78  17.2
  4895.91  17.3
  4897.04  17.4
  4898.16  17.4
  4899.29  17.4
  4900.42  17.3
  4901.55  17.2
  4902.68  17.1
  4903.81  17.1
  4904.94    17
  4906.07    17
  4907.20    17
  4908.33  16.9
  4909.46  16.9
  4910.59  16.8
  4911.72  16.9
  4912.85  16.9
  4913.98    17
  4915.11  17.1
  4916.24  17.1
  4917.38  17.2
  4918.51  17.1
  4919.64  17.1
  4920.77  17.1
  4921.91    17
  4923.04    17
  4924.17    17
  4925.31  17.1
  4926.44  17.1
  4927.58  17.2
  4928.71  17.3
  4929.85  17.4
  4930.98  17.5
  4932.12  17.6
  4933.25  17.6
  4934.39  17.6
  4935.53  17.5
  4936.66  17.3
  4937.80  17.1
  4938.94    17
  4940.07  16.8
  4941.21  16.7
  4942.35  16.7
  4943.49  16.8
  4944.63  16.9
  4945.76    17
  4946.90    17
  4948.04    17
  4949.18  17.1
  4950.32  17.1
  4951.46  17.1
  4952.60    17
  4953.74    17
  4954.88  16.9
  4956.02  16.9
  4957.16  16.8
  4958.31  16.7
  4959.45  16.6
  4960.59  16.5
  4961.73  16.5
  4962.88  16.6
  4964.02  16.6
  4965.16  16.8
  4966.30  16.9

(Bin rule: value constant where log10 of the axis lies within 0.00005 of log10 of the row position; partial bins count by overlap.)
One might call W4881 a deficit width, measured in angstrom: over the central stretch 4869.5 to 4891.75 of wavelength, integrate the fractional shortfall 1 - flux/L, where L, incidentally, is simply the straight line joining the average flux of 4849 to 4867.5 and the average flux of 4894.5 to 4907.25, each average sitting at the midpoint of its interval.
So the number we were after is -1.7 angstrom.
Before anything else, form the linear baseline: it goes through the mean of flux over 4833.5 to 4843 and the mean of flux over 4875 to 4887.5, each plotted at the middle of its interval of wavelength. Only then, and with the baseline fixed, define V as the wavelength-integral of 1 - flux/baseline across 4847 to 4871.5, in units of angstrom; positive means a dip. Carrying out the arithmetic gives 3.64 angstrom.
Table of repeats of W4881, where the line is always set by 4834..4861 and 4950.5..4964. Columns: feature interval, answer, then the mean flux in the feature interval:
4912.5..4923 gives -0.4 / 17.1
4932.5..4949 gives -0.4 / 17.1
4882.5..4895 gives -0.7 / 17.1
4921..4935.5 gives -0.7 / 17.3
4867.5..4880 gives -0.3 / 16.4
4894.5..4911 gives -0.8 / 17.1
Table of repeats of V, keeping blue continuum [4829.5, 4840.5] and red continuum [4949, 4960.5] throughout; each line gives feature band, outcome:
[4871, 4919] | -0.1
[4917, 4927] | -0.1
